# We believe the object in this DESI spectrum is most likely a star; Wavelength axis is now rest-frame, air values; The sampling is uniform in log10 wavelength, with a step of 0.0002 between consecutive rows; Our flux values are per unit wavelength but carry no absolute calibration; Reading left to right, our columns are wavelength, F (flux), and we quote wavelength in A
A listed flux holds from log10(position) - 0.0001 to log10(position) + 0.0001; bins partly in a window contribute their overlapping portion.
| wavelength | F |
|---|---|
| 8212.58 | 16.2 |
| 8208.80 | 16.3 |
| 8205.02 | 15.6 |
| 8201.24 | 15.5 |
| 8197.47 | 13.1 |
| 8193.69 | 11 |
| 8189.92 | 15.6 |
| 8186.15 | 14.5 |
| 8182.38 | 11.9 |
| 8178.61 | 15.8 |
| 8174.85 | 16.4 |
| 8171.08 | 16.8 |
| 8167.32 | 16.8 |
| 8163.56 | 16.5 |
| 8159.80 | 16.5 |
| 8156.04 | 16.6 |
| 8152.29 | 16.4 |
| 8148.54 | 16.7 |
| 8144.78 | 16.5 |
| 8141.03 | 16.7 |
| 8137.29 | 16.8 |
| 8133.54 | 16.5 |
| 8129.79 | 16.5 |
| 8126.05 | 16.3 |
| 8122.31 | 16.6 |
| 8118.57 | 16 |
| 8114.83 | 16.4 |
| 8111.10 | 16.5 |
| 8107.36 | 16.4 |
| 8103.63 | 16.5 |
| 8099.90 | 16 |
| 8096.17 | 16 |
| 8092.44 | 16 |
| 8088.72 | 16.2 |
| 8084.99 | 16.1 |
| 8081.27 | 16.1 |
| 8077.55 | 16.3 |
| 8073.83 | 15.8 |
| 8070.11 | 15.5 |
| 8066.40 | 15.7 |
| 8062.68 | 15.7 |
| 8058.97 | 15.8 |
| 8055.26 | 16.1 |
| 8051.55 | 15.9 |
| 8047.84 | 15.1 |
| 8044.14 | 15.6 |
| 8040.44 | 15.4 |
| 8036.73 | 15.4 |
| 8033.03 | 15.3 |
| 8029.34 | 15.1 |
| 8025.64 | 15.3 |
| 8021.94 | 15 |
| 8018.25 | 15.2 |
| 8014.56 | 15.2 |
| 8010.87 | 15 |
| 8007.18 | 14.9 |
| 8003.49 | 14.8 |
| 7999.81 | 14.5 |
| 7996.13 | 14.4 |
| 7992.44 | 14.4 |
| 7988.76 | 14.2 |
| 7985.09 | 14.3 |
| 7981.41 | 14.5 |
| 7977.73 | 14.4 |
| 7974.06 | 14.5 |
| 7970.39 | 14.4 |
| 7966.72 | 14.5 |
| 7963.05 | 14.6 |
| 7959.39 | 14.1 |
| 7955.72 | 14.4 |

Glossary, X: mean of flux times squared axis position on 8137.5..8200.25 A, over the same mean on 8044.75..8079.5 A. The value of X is 1.0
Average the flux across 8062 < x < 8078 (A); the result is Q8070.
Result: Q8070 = 15.8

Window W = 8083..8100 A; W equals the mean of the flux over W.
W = 16.1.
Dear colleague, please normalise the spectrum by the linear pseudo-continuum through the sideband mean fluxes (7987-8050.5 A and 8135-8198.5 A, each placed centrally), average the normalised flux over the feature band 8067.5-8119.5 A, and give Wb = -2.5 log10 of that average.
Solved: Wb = -0.06 mag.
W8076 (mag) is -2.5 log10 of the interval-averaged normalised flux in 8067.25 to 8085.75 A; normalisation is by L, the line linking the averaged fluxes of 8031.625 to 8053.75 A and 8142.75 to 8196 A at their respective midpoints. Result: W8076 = -0.03 mag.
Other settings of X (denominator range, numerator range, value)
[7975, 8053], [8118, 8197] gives 1.10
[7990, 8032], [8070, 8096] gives 1.10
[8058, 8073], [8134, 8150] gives 1.08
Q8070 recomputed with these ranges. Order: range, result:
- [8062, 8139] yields 16.2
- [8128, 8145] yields 16.6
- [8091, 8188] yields 16.2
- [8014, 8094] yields 15.6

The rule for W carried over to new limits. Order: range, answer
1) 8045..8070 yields 15.7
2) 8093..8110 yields 16.2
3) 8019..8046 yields 15.3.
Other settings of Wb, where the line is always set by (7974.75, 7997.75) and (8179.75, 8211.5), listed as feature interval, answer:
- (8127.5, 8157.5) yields -0.16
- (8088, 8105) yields -0.13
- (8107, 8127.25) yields -0.15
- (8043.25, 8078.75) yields -0.10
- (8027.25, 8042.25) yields -0.07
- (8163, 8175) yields -0.17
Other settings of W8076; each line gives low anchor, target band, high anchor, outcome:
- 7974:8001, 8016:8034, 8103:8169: -0.02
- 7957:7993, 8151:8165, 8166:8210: -0.12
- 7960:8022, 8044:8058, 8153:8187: -0.05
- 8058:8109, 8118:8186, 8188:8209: -0.08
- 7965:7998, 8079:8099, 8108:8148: -0.01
